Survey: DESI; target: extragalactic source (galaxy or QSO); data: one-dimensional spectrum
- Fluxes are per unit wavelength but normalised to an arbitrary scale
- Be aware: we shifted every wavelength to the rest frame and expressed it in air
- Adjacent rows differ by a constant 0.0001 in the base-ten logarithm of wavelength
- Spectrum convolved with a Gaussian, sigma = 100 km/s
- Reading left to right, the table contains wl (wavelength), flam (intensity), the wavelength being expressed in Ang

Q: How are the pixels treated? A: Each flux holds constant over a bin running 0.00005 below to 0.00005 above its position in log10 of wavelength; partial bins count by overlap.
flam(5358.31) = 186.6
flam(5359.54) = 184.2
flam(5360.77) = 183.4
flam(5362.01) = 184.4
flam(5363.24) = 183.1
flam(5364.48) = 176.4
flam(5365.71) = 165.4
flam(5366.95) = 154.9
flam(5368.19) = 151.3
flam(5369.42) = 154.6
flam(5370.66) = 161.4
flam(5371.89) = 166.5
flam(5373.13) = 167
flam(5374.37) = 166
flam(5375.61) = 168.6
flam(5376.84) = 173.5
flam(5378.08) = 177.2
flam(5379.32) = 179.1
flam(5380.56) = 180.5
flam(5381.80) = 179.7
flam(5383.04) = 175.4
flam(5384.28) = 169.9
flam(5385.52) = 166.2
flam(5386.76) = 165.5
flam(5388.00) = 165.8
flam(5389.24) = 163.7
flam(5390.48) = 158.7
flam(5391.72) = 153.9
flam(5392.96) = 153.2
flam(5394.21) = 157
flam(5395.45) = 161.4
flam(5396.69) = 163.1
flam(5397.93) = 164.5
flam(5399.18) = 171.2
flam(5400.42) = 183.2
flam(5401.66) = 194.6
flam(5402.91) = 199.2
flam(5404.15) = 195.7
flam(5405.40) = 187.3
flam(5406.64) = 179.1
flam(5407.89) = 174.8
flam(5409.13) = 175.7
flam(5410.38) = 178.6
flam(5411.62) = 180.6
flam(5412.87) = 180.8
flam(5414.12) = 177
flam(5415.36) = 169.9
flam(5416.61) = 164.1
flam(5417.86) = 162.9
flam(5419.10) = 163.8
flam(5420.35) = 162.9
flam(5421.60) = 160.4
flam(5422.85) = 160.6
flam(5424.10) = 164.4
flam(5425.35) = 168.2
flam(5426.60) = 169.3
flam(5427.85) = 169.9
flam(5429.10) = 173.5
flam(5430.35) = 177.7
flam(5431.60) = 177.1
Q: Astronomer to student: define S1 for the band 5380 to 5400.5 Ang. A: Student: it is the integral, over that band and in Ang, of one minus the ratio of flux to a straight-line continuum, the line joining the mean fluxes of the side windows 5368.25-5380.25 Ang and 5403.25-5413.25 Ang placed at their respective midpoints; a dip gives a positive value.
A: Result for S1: 1.0 Ang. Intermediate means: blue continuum 168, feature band 166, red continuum 182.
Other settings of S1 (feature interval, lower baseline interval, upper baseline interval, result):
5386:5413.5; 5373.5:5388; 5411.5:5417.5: 0.0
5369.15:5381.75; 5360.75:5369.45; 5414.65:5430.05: -0.1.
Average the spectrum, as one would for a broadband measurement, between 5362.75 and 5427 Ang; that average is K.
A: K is 170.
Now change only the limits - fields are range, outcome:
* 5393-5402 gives 169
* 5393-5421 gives 174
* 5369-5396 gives 167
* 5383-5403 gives 168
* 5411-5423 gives 169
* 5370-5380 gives 170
